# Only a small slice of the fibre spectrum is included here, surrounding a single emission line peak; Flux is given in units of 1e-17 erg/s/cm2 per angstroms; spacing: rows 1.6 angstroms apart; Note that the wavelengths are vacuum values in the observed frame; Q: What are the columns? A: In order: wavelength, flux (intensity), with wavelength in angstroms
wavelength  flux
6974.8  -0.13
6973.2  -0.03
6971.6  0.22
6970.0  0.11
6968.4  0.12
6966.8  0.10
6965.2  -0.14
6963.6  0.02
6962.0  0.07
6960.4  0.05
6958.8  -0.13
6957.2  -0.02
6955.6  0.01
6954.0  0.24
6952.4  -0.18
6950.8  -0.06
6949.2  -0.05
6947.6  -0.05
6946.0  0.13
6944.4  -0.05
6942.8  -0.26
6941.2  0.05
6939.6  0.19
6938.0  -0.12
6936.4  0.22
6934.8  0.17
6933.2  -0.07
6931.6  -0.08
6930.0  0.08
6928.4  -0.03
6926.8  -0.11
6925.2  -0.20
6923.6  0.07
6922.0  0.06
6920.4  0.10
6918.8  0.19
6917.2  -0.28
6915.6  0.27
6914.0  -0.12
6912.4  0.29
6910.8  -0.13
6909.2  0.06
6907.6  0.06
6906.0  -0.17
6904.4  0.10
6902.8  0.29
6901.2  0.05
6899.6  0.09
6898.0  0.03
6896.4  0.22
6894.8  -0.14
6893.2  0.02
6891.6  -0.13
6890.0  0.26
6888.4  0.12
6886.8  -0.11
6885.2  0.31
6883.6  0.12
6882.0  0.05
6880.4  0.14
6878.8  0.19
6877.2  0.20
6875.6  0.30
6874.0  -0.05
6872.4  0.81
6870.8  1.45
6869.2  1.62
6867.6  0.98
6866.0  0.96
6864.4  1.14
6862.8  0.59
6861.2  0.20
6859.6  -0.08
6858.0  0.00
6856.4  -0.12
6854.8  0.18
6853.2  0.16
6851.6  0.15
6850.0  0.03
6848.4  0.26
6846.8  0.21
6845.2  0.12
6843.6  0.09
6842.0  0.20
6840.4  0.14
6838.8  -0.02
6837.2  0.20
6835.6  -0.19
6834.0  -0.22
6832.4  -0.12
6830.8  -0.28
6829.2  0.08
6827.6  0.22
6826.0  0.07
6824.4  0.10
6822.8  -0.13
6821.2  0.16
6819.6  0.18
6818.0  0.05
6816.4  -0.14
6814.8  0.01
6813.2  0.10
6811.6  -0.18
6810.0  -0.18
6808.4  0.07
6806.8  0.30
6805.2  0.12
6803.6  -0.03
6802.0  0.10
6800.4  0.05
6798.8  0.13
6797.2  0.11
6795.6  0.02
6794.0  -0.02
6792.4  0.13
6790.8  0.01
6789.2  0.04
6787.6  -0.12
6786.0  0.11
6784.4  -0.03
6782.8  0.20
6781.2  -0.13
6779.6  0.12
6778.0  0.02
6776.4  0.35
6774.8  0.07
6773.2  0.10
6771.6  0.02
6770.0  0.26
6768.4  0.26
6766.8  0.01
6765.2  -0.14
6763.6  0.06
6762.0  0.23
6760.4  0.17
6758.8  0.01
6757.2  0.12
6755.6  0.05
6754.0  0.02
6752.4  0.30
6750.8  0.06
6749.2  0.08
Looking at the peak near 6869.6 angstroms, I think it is [O II]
